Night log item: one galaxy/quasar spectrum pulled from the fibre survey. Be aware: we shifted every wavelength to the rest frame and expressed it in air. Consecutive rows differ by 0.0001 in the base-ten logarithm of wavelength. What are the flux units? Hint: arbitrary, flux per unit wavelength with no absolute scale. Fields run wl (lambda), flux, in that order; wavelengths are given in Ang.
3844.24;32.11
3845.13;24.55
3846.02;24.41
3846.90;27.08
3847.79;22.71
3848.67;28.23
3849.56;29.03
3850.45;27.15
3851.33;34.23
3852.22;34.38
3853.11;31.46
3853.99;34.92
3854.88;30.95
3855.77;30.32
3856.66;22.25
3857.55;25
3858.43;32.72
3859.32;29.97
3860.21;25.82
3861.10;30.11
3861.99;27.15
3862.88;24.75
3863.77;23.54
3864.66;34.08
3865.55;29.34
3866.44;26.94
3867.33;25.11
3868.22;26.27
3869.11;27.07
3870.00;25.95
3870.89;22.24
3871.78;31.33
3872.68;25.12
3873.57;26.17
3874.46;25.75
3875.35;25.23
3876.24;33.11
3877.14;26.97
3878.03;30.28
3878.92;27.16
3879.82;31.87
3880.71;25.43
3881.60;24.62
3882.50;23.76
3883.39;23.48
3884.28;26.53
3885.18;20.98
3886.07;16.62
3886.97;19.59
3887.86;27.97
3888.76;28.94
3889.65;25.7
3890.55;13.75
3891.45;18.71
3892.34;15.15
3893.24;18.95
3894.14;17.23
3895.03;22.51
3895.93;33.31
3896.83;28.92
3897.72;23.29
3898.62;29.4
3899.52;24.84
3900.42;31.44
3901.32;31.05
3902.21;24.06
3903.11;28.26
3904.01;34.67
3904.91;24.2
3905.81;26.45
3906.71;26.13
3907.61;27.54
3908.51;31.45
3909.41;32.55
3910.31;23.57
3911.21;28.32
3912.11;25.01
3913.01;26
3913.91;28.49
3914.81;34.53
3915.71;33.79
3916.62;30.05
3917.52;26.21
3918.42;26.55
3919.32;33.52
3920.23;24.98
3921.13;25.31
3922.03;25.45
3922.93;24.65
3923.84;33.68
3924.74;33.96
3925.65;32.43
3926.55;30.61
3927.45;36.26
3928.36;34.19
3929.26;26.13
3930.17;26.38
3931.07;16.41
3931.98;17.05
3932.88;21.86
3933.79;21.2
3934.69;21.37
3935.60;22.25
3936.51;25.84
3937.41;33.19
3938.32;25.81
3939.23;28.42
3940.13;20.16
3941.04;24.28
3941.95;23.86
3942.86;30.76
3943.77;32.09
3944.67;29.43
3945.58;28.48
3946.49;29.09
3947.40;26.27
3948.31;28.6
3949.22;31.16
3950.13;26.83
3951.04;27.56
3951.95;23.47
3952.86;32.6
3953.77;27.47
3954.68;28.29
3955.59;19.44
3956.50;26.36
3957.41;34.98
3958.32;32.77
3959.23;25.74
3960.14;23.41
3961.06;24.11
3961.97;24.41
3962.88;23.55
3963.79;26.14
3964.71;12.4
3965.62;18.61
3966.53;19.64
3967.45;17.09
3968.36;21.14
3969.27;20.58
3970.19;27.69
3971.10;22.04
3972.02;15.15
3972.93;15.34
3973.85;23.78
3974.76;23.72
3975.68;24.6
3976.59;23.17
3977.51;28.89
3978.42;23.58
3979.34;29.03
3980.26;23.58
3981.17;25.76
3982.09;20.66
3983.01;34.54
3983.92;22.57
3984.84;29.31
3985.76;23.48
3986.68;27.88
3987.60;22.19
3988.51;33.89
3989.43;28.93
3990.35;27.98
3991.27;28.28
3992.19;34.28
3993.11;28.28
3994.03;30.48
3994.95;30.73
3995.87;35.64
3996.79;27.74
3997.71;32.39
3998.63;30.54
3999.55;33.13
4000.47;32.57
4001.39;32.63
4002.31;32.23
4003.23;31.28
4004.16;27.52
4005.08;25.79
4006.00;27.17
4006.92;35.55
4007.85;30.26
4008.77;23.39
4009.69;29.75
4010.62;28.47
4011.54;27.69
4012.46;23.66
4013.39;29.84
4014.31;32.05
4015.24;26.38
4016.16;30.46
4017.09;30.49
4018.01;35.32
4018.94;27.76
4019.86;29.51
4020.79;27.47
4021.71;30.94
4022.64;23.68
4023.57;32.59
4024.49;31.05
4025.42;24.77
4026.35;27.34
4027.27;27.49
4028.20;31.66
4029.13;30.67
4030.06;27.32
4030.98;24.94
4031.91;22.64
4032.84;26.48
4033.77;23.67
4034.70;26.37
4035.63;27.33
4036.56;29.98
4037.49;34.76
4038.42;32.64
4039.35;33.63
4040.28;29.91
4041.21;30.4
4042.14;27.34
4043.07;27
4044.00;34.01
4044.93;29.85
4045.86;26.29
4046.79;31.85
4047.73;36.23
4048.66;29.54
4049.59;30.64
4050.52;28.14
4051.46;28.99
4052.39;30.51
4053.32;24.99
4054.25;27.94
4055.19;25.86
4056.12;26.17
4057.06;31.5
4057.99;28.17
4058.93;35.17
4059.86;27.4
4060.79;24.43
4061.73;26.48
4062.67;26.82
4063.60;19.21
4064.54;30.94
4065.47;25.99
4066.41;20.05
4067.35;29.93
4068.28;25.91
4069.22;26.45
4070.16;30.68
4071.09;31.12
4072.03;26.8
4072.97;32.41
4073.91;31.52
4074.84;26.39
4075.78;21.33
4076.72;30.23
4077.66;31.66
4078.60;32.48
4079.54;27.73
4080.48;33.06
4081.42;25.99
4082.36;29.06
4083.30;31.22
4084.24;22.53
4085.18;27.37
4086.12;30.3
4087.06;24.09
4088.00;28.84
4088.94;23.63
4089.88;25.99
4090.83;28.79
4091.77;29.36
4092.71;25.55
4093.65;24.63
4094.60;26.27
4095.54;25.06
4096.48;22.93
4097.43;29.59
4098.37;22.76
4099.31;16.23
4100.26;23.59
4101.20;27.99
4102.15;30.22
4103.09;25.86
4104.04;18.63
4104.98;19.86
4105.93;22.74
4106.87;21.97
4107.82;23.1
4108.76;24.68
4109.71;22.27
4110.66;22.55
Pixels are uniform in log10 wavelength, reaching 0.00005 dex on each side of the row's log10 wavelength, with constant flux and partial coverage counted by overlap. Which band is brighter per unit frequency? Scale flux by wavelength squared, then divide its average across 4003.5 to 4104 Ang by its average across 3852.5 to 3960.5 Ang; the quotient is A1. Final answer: 1.12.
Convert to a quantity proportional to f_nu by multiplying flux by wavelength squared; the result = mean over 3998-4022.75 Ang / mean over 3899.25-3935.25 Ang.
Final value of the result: 1.12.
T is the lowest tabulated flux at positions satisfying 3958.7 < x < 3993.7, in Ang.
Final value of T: 12.4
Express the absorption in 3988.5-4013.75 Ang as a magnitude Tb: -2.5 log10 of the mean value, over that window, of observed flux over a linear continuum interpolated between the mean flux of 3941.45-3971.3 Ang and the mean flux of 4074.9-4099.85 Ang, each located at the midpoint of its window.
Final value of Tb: -0.15 mag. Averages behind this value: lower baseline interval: 25.7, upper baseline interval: 26.8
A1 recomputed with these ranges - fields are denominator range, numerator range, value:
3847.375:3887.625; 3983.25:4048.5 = 1.16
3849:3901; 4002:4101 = 1.16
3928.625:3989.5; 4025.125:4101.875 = 1.17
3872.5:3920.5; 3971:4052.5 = 1.15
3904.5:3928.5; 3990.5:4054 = 1.07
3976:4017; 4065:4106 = 0.97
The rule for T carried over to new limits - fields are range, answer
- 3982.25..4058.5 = 22.19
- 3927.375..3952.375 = 16.41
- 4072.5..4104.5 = 16.23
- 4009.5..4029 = 23.66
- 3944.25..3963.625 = 19.44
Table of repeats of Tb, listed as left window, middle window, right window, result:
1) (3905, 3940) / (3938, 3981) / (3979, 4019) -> 0.13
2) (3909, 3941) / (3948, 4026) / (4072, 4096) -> 0.01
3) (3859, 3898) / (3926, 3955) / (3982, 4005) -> 0.03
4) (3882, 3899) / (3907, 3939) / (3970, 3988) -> -0.18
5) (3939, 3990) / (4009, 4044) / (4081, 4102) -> -0.12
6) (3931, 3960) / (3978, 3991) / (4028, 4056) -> 0.03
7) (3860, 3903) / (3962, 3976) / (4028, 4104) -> 0.27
